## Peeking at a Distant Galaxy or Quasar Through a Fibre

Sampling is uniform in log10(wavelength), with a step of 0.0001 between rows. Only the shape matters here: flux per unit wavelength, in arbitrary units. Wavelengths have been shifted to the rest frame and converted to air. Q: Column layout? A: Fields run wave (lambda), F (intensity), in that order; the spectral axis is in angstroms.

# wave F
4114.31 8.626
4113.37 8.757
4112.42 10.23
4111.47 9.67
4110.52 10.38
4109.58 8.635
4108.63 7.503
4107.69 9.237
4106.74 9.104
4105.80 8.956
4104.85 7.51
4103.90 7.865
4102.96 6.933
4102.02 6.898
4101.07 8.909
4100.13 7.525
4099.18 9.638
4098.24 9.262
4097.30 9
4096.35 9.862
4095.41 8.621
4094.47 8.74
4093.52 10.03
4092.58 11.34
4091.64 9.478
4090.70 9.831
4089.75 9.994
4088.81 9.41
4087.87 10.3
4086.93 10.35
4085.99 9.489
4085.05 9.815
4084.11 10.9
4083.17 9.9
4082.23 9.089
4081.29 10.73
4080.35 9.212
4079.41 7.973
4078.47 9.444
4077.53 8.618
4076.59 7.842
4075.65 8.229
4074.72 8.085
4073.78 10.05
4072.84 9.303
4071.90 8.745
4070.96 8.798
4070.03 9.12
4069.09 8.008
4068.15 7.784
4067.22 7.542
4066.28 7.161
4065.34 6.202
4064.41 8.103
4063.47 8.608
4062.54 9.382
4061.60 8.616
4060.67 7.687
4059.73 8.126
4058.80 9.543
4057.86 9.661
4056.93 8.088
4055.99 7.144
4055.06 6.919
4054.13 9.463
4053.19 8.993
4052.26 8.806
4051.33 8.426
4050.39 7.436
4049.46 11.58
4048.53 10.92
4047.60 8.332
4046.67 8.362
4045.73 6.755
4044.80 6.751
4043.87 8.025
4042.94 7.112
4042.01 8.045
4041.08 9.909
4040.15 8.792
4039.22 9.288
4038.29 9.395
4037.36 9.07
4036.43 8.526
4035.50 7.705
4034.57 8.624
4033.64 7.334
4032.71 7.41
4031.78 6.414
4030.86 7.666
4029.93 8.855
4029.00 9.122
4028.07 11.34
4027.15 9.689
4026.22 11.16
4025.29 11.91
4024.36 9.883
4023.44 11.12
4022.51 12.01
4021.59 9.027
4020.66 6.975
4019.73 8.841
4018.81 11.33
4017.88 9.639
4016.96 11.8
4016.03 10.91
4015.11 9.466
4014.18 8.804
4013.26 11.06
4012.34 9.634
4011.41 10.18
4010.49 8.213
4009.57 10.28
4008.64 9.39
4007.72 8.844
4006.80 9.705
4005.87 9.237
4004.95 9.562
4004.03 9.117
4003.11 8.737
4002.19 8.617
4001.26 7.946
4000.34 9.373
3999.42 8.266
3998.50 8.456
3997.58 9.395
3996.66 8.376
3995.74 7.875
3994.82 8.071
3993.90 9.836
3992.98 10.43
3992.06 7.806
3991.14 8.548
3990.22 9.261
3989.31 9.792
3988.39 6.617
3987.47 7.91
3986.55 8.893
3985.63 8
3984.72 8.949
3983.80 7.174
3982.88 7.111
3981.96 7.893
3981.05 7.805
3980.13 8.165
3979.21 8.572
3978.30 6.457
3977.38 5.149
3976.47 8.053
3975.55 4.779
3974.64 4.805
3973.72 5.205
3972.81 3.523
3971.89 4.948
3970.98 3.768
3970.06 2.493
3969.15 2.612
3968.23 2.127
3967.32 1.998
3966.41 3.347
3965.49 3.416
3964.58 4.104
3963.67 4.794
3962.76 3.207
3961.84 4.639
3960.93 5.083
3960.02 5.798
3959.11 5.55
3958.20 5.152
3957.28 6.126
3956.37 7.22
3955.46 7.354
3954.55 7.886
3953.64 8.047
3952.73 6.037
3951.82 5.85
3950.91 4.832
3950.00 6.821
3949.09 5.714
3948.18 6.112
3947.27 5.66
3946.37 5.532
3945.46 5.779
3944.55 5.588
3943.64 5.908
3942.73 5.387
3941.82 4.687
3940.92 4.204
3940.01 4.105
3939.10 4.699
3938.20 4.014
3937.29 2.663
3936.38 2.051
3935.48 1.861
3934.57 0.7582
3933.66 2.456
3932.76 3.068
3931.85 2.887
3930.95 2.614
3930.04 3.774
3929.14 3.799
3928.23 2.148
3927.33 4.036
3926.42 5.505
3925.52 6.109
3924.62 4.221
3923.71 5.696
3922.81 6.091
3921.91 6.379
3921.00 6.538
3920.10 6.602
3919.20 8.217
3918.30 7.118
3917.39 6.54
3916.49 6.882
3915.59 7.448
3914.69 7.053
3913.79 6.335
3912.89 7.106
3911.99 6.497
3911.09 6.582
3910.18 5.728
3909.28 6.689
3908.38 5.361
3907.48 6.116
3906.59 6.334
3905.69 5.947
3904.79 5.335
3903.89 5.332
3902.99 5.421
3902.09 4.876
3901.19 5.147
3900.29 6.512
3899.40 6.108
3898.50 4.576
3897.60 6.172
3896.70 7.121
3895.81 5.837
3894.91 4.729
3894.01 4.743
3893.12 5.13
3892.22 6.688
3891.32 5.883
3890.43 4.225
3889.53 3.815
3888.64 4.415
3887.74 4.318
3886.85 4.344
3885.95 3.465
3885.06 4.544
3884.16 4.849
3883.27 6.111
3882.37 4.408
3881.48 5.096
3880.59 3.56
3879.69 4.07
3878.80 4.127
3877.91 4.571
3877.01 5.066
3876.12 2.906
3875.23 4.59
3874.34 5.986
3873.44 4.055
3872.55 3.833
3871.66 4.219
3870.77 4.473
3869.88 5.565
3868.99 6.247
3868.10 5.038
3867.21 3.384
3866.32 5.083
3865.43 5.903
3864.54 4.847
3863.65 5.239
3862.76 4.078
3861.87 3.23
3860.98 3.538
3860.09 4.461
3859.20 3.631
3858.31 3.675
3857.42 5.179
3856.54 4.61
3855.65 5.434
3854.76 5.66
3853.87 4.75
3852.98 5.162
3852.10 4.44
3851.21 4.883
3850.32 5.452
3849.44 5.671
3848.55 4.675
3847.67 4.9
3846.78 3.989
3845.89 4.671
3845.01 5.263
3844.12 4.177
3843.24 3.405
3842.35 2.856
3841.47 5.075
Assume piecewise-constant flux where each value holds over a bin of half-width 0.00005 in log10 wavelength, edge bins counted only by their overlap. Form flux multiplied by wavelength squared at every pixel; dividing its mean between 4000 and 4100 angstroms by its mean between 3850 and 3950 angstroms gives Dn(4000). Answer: 2.0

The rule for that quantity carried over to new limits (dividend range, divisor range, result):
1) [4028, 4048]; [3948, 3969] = 1.65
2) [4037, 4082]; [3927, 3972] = 2.03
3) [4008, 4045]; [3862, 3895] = 2.14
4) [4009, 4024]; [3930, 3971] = 2.27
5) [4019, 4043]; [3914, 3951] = 1.94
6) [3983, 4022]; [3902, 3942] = 1.86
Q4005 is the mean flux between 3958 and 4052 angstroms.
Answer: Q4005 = 7.94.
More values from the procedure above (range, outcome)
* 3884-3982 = 5.22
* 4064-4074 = 8.21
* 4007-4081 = 8.9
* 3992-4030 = 9.56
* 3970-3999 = 7.39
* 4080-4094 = 10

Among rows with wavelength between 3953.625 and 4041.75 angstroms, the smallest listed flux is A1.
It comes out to 1.998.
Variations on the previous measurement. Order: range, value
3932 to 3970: 0.7582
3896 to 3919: 4.576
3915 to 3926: 4.221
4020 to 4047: 6.414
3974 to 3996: 4.779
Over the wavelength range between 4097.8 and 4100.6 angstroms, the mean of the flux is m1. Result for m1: 8.8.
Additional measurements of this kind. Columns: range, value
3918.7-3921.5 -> 7.11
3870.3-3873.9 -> 4.16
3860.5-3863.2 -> 3.62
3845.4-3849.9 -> 4.8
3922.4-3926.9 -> 5.51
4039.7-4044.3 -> 8.38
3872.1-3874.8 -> 4.62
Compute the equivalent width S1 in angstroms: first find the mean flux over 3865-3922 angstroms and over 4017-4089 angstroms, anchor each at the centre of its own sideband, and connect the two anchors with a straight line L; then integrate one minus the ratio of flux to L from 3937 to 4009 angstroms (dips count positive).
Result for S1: 6.96 angstroms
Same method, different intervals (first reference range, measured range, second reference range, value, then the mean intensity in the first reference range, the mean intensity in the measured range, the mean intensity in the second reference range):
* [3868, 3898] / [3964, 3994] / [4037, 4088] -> 2.9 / 4.83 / 6.31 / 8.72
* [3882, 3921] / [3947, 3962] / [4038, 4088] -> 1.3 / 5.75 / 6.14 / 8.71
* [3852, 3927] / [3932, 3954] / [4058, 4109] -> 5.9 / 5.28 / 4.62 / 8.87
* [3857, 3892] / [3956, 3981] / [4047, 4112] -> 6.3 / 4.53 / 4.89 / 8.88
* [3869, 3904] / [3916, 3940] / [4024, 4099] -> 5.4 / 4.91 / 4.48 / 8.89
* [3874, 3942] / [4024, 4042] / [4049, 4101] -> -2.4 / 5.01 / 9.02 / 8.95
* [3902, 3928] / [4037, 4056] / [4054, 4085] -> -0.8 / 6.13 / 8.58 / 8.62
